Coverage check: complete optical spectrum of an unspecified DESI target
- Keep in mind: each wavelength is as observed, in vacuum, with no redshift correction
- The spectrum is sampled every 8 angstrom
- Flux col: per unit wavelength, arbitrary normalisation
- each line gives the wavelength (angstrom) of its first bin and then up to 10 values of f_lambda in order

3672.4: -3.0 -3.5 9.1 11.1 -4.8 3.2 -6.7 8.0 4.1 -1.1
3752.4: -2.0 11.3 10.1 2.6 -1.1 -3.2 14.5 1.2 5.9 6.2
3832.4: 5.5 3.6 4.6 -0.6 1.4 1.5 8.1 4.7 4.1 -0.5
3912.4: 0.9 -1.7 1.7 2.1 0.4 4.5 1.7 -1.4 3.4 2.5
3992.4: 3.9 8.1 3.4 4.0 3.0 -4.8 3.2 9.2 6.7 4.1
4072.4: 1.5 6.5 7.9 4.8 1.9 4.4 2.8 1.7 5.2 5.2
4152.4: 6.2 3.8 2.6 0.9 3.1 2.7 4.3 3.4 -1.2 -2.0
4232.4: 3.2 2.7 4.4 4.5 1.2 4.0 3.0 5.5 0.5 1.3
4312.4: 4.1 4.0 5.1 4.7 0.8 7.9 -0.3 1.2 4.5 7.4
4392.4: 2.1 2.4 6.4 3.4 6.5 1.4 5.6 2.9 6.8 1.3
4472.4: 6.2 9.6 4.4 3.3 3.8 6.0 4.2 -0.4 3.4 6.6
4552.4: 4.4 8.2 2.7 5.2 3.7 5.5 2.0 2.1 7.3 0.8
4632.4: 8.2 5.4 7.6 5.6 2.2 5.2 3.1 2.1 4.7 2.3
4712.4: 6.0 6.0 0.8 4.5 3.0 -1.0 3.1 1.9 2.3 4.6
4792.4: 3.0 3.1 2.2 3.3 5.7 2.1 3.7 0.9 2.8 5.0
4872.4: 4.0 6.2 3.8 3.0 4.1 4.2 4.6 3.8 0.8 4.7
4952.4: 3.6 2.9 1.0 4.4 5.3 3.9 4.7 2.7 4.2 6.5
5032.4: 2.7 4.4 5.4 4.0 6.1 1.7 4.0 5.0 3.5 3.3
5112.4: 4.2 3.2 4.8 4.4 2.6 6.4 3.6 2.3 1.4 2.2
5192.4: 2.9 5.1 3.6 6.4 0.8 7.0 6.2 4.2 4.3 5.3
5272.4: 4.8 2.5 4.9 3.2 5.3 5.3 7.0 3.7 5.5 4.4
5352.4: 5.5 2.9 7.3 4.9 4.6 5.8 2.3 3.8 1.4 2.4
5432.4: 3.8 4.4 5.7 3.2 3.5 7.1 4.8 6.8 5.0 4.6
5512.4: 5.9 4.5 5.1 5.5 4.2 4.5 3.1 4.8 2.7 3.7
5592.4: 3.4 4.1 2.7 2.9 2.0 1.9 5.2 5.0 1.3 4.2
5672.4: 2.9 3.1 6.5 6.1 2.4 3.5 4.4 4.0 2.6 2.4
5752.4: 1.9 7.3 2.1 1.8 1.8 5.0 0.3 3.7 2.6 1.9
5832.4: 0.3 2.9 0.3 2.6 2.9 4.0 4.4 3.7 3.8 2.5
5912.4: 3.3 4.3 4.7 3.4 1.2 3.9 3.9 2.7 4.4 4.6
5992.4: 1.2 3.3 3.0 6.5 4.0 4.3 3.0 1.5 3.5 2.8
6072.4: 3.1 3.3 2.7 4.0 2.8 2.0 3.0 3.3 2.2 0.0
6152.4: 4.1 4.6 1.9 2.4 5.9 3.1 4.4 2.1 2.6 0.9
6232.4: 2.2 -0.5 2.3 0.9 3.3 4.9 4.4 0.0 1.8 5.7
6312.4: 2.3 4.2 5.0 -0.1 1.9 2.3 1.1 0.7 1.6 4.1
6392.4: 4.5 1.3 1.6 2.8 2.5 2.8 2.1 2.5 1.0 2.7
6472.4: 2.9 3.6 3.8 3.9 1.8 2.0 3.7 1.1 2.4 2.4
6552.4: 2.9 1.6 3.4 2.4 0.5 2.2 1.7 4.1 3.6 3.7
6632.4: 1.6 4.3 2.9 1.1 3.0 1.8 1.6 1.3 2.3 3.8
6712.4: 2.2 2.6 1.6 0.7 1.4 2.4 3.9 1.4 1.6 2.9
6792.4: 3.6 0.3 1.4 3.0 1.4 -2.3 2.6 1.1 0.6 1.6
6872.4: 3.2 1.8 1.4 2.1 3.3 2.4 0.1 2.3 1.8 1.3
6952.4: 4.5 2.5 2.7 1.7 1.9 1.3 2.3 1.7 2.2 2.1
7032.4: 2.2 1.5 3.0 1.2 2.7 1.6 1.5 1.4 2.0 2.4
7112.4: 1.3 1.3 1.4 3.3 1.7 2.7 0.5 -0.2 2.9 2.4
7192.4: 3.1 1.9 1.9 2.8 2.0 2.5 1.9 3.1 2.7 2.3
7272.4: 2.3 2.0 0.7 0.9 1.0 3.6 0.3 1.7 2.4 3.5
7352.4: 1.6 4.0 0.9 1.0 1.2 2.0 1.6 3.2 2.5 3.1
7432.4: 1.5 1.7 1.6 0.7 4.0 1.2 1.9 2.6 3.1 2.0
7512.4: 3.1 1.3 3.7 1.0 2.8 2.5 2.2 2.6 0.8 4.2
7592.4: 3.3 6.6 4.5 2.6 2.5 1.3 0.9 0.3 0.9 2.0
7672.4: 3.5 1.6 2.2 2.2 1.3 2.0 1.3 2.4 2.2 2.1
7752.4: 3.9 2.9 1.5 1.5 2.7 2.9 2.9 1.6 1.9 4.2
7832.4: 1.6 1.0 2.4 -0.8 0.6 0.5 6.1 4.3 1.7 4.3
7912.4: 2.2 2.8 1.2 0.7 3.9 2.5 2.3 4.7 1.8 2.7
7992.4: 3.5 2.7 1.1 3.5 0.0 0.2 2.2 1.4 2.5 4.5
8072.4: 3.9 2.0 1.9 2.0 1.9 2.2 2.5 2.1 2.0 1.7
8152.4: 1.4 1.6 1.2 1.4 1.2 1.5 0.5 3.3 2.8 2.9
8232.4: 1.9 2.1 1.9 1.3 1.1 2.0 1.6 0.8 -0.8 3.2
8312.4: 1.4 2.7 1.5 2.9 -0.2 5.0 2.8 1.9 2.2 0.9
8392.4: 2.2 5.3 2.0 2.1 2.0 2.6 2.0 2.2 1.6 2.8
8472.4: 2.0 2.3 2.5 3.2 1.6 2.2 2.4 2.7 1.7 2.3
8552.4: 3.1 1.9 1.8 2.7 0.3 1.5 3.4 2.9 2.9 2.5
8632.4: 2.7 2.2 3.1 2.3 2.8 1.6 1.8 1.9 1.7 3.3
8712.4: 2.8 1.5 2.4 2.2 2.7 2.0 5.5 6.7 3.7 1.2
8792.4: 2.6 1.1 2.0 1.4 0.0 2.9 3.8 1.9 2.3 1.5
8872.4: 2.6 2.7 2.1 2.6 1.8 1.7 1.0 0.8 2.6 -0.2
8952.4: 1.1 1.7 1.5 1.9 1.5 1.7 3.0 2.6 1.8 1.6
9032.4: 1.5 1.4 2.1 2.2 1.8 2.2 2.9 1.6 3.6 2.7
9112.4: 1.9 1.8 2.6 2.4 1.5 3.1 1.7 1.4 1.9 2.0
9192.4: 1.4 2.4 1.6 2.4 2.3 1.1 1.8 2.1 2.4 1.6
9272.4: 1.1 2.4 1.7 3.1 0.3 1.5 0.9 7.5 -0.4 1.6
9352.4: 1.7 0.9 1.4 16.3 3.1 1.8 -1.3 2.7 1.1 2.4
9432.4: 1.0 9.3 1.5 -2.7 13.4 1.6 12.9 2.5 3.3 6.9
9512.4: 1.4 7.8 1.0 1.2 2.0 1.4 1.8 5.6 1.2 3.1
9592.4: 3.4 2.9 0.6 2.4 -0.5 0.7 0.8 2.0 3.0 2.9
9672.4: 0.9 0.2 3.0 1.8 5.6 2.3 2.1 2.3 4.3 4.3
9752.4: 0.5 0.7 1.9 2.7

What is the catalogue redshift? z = 0.201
